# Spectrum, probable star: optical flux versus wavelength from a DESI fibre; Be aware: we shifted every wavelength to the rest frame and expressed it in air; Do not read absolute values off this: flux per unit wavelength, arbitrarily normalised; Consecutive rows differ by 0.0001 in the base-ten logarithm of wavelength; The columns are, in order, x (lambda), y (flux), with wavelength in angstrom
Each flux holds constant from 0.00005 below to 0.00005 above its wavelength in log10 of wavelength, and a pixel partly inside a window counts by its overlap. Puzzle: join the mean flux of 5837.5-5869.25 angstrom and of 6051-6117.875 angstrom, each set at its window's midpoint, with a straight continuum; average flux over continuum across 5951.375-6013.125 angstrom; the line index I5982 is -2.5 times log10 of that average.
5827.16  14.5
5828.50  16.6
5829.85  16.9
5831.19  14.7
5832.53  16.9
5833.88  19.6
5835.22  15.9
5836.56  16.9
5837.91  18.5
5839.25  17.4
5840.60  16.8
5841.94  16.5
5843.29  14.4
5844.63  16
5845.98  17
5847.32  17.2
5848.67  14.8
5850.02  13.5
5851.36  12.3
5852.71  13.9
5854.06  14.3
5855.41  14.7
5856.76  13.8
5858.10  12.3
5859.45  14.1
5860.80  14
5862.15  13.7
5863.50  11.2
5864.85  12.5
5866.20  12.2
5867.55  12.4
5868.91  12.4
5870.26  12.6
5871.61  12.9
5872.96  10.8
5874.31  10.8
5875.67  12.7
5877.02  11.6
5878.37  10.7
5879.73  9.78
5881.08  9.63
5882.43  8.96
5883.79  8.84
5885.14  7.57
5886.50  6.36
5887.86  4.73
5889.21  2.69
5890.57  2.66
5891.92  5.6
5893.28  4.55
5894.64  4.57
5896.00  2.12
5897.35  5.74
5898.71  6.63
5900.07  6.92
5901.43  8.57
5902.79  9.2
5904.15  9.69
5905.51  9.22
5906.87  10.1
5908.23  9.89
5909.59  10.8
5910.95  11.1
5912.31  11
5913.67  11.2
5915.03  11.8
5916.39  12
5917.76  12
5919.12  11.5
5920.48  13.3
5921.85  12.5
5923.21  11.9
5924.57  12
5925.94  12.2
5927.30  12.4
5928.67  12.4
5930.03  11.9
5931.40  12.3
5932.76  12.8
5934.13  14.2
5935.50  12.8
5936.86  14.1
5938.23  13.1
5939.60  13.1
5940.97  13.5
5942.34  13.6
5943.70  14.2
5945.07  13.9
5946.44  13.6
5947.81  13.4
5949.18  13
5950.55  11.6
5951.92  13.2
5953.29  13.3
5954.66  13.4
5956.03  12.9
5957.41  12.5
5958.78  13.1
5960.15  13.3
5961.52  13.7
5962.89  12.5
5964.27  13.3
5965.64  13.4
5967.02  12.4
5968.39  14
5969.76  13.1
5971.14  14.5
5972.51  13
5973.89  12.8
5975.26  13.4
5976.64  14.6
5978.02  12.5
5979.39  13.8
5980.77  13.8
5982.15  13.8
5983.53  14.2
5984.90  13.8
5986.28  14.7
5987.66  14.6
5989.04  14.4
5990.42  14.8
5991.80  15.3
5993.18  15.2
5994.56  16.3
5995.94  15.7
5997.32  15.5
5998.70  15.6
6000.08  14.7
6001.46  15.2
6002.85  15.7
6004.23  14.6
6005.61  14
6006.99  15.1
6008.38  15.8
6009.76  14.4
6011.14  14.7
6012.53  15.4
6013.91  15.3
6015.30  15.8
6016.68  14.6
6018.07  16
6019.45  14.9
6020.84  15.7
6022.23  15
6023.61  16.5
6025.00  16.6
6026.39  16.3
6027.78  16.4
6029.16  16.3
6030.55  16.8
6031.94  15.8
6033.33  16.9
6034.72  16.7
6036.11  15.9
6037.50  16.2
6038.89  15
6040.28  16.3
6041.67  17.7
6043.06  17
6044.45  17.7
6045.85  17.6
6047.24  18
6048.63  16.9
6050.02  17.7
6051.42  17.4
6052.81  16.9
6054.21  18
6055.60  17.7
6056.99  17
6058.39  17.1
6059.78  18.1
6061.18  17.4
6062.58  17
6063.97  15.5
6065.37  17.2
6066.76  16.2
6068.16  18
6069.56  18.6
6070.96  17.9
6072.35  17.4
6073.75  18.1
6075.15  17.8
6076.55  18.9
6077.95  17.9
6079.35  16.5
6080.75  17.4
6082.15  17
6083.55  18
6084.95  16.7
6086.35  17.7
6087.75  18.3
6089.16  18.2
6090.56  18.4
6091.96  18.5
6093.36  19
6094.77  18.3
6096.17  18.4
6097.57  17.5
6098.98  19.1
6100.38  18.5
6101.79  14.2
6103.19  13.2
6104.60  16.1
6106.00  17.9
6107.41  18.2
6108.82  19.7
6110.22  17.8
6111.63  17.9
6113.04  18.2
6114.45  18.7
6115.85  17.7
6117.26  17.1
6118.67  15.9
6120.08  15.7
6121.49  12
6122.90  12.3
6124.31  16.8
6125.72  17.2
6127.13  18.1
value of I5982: 0.15 mag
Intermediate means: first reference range 14.4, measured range 14.1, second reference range 17.6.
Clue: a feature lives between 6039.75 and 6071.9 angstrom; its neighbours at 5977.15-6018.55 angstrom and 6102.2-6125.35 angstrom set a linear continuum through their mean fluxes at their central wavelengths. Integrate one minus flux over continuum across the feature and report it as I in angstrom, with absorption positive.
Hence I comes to -3.39 angstrom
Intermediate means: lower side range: 14.8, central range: 17.4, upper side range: 16.6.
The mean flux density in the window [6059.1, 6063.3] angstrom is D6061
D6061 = 17.5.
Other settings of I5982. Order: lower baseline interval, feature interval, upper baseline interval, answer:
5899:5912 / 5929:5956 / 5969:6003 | -0.129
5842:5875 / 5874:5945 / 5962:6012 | 0.344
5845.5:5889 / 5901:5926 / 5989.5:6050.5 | 0.186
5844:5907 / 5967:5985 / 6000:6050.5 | 0.043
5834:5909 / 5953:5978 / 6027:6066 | 0.081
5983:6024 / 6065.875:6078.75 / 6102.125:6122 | -0.104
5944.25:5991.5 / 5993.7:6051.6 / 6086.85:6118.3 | -0.052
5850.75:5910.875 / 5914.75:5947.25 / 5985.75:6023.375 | -0.073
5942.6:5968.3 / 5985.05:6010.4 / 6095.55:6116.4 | -0.049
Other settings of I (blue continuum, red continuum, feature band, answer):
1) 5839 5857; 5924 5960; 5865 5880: 2.9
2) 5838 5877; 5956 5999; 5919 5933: 1.6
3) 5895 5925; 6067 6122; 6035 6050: -1.5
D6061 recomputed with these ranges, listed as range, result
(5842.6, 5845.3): 15.2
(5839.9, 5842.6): 16.7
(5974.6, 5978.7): 13.5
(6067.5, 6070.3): 18.3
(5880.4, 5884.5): 9.15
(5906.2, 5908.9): 10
